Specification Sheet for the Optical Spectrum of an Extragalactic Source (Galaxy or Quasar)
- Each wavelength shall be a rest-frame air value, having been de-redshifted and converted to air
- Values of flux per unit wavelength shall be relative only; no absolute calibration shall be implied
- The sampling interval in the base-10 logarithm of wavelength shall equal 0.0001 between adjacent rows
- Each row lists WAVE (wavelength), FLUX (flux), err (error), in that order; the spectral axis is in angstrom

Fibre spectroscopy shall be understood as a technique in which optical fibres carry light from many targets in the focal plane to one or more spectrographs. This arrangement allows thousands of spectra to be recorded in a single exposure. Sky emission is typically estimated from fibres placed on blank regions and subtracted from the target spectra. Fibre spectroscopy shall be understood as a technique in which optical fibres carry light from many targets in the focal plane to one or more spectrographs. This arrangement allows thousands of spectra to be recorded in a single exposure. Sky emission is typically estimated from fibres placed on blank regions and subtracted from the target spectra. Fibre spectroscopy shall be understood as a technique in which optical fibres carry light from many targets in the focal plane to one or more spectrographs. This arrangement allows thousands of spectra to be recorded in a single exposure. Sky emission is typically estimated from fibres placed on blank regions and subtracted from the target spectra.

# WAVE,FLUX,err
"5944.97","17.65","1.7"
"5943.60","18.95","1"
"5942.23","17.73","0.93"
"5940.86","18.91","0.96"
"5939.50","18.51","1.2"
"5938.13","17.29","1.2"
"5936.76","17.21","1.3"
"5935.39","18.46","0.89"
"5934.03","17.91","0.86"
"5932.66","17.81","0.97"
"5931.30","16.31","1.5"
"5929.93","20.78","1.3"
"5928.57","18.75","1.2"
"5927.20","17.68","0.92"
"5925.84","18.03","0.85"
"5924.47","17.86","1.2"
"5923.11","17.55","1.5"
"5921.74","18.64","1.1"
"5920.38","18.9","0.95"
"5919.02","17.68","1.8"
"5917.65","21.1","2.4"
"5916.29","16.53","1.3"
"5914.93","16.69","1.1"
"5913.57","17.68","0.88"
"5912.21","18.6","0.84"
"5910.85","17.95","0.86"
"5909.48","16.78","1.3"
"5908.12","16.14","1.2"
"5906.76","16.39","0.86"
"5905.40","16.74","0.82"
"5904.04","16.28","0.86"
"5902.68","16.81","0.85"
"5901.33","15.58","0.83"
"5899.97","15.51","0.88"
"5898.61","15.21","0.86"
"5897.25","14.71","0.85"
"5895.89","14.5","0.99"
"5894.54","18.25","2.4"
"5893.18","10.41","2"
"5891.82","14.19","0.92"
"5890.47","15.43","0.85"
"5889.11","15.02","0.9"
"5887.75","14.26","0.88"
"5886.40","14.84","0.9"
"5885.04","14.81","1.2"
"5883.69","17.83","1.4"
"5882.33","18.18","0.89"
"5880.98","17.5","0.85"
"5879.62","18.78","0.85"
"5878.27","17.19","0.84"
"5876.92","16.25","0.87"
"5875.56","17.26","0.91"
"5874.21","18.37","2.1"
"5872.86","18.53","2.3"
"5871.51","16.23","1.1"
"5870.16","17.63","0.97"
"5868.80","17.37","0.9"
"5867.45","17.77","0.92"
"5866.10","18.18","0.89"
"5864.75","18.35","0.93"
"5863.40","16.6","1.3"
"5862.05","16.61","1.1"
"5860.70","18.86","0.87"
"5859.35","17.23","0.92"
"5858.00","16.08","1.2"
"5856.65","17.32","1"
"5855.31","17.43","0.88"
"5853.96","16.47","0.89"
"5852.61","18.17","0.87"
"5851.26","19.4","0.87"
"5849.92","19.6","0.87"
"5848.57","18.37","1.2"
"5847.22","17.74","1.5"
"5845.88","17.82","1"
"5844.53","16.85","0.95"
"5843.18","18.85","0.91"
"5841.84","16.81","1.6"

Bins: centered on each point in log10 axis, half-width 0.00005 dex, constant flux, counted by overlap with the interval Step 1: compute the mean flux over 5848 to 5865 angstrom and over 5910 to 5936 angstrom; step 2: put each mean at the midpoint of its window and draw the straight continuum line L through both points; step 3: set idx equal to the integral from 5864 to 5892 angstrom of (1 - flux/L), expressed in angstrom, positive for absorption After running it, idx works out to 1.5 angstrom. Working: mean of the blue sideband 17.7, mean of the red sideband 18.1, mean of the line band 16.9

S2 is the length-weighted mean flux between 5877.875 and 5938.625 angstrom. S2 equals 16.9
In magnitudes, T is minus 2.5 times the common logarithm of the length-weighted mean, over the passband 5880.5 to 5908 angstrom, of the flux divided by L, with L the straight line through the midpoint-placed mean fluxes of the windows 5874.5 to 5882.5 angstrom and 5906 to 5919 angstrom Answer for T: 0.13 mag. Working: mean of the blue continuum 17.5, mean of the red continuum 17.5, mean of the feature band 15.6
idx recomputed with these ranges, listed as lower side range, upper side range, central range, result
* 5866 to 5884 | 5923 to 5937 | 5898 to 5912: 1.1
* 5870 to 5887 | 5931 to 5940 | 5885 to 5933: 2.1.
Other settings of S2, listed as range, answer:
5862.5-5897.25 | 16.5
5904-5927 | 17.7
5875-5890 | 16.5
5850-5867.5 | 17.6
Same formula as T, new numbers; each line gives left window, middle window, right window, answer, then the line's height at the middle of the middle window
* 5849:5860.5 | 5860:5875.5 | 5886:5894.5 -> -0.07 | 16.5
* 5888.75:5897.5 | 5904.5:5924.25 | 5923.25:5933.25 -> -0.06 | 16.8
